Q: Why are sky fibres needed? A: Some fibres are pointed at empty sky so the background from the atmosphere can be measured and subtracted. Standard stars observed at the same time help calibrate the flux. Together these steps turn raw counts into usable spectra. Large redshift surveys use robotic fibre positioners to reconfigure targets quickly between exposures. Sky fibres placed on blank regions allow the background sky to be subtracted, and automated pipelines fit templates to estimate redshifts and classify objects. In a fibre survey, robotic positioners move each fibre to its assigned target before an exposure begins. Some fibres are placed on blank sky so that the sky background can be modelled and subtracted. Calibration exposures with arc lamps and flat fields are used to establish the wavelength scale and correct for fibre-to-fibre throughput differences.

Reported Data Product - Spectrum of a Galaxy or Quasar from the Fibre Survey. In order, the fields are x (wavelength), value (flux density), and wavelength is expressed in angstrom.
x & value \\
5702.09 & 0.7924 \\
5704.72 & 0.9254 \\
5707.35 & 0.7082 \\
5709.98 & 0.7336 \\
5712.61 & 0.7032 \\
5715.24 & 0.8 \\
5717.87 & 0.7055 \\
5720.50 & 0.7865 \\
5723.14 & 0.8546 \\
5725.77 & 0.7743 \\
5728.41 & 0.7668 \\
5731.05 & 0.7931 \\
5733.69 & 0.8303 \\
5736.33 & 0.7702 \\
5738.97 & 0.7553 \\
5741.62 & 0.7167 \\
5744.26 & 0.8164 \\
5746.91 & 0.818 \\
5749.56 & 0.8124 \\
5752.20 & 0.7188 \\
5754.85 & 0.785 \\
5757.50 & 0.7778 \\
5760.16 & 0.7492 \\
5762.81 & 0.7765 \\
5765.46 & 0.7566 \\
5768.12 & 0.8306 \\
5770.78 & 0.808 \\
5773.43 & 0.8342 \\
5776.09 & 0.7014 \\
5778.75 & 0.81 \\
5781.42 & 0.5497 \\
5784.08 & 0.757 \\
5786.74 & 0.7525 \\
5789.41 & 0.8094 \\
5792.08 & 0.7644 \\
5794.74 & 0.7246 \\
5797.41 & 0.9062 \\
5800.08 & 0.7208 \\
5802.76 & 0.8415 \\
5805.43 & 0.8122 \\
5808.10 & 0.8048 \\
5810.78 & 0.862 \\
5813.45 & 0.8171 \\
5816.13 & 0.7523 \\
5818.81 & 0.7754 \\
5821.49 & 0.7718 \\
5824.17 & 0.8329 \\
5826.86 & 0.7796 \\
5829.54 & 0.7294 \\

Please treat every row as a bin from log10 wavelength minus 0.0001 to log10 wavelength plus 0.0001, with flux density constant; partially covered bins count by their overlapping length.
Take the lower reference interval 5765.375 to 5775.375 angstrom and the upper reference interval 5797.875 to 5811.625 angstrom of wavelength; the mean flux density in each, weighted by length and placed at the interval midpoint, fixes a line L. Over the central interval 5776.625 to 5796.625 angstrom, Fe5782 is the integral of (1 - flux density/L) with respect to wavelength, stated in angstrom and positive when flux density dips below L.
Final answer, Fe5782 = 1.7 angstrom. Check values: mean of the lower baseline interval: 0.807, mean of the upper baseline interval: 0.812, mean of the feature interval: 0.741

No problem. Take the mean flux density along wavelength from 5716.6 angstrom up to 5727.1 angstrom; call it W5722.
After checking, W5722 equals 0.781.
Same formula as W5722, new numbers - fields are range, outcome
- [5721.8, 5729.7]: 0.799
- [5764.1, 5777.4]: 0.787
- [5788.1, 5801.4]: 0.785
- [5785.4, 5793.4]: 0.775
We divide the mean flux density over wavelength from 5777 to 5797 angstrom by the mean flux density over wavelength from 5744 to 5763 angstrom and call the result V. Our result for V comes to 0.96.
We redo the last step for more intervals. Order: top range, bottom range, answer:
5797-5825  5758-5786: 1.06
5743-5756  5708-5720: 1.07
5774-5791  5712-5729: 0.95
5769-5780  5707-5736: 1.03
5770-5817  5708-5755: 1.01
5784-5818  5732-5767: 1.02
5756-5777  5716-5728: 1.00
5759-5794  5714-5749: 0.97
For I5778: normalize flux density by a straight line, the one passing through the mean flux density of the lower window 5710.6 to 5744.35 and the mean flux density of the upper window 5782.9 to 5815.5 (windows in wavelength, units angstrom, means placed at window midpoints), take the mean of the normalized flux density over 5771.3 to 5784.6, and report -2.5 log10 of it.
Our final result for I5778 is 0.08 mag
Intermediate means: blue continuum 0.773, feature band 0.734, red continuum 0.797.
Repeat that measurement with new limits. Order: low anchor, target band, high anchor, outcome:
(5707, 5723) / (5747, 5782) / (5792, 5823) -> 0.01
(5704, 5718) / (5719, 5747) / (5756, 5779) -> -0.03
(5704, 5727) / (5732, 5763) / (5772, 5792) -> -0.02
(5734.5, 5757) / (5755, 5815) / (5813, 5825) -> 0.00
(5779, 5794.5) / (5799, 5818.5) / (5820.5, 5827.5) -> -0.04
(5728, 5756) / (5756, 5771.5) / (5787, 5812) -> 0.01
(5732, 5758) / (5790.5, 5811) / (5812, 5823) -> -0.03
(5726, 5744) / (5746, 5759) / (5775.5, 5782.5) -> -0.06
